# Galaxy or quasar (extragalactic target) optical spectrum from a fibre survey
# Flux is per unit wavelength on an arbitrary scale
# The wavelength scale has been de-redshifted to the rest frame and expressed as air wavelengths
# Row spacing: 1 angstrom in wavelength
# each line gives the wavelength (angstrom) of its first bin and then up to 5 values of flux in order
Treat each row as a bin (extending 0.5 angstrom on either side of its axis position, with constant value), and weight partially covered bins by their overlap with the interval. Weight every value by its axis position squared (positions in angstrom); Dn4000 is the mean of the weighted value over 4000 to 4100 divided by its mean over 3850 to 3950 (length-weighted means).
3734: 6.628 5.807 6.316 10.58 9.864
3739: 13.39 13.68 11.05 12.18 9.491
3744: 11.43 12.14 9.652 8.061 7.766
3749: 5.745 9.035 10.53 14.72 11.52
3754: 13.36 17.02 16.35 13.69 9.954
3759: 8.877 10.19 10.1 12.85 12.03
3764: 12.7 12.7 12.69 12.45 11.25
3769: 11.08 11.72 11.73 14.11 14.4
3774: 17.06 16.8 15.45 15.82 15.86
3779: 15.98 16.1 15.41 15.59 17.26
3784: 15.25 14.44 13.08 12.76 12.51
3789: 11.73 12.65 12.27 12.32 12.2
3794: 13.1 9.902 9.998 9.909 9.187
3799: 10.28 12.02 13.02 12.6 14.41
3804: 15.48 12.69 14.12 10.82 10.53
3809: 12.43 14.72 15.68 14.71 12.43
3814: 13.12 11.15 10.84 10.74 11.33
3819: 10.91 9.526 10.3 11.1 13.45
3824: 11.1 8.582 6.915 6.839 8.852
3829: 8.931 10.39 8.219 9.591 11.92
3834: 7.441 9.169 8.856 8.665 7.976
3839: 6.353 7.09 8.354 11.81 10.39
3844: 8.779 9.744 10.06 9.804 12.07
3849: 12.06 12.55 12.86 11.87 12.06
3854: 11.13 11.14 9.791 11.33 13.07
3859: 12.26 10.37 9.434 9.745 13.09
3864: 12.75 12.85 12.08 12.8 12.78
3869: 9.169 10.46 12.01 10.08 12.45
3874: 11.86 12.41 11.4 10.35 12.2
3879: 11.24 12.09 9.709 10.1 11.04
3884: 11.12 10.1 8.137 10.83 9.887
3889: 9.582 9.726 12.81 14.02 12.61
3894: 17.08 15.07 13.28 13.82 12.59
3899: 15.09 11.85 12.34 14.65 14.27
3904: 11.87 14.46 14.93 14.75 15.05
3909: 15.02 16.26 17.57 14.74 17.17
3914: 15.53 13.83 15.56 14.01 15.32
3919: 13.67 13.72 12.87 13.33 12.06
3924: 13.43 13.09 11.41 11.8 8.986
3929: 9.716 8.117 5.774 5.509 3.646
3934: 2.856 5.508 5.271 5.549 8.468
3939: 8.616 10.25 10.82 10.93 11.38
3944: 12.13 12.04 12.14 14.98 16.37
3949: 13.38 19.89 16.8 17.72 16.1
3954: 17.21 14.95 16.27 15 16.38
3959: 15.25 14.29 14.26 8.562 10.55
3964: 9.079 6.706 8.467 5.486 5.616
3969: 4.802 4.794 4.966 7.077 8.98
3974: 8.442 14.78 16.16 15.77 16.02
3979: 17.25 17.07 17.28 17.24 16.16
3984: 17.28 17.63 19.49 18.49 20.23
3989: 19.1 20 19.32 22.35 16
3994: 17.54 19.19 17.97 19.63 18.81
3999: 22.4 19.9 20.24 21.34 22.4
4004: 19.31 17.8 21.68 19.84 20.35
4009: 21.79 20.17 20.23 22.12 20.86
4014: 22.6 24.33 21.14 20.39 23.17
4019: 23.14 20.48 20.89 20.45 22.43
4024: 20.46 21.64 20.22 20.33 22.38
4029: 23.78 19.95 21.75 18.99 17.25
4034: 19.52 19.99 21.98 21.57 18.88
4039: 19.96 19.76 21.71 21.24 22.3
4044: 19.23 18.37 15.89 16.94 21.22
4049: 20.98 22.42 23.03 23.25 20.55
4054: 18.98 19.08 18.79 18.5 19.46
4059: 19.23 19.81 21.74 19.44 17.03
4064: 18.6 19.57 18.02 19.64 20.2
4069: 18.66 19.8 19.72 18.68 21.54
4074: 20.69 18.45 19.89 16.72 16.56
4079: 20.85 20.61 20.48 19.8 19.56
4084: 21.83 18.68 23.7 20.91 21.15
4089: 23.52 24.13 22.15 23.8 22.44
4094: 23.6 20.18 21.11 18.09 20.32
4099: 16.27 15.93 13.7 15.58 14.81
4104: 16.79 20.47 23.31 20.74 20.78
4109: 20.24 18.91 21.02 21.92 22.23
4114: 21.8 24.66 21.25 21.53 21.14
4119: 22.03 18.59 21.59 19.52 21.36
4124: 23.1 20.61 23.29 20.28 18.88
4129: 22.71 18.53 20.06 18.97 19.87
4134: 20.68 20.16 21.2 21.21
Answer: 1.86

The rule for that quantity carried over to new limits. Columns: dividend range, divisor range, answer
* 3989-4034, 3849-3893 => 1.95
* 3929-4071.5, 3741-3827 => 1.54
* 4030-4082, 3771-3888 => 1.91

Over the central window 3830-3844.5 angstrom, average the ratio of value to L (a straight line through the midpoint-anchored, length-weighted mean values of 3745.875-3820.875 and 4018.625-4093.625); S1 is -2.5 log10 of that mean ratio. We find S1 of 0.49 mag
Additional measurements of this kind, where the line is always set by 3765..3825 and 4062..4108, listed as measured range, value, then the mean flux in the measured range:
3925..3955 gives 0.44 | 10.9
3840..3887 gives 0.29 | 11.1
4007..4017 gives -0.19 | 21.4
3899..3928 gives 0.12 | 14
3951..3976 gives 0.43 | 11.3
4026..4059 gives -0.08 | 20.2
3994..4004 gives -0.13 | 20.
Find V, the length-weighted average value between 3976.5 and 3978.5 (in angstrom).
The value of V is 15.9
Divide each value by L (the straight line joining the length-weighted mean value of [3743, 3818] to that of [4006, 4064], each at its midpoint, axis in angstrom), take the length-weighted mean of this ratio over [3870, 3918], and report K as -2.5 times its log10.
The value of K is 0.25 mag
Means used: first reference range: 12.6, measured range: 12.9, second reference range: 20.6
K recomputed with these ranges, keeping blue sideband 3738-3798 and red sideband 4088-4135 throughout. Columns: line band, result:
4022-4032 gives -0.149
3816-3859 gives 0.366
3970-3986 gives 0.237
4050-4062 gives -0.059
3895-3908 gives 0.138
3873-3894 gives 0.329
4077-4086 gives -0.002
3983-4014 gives -0.109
